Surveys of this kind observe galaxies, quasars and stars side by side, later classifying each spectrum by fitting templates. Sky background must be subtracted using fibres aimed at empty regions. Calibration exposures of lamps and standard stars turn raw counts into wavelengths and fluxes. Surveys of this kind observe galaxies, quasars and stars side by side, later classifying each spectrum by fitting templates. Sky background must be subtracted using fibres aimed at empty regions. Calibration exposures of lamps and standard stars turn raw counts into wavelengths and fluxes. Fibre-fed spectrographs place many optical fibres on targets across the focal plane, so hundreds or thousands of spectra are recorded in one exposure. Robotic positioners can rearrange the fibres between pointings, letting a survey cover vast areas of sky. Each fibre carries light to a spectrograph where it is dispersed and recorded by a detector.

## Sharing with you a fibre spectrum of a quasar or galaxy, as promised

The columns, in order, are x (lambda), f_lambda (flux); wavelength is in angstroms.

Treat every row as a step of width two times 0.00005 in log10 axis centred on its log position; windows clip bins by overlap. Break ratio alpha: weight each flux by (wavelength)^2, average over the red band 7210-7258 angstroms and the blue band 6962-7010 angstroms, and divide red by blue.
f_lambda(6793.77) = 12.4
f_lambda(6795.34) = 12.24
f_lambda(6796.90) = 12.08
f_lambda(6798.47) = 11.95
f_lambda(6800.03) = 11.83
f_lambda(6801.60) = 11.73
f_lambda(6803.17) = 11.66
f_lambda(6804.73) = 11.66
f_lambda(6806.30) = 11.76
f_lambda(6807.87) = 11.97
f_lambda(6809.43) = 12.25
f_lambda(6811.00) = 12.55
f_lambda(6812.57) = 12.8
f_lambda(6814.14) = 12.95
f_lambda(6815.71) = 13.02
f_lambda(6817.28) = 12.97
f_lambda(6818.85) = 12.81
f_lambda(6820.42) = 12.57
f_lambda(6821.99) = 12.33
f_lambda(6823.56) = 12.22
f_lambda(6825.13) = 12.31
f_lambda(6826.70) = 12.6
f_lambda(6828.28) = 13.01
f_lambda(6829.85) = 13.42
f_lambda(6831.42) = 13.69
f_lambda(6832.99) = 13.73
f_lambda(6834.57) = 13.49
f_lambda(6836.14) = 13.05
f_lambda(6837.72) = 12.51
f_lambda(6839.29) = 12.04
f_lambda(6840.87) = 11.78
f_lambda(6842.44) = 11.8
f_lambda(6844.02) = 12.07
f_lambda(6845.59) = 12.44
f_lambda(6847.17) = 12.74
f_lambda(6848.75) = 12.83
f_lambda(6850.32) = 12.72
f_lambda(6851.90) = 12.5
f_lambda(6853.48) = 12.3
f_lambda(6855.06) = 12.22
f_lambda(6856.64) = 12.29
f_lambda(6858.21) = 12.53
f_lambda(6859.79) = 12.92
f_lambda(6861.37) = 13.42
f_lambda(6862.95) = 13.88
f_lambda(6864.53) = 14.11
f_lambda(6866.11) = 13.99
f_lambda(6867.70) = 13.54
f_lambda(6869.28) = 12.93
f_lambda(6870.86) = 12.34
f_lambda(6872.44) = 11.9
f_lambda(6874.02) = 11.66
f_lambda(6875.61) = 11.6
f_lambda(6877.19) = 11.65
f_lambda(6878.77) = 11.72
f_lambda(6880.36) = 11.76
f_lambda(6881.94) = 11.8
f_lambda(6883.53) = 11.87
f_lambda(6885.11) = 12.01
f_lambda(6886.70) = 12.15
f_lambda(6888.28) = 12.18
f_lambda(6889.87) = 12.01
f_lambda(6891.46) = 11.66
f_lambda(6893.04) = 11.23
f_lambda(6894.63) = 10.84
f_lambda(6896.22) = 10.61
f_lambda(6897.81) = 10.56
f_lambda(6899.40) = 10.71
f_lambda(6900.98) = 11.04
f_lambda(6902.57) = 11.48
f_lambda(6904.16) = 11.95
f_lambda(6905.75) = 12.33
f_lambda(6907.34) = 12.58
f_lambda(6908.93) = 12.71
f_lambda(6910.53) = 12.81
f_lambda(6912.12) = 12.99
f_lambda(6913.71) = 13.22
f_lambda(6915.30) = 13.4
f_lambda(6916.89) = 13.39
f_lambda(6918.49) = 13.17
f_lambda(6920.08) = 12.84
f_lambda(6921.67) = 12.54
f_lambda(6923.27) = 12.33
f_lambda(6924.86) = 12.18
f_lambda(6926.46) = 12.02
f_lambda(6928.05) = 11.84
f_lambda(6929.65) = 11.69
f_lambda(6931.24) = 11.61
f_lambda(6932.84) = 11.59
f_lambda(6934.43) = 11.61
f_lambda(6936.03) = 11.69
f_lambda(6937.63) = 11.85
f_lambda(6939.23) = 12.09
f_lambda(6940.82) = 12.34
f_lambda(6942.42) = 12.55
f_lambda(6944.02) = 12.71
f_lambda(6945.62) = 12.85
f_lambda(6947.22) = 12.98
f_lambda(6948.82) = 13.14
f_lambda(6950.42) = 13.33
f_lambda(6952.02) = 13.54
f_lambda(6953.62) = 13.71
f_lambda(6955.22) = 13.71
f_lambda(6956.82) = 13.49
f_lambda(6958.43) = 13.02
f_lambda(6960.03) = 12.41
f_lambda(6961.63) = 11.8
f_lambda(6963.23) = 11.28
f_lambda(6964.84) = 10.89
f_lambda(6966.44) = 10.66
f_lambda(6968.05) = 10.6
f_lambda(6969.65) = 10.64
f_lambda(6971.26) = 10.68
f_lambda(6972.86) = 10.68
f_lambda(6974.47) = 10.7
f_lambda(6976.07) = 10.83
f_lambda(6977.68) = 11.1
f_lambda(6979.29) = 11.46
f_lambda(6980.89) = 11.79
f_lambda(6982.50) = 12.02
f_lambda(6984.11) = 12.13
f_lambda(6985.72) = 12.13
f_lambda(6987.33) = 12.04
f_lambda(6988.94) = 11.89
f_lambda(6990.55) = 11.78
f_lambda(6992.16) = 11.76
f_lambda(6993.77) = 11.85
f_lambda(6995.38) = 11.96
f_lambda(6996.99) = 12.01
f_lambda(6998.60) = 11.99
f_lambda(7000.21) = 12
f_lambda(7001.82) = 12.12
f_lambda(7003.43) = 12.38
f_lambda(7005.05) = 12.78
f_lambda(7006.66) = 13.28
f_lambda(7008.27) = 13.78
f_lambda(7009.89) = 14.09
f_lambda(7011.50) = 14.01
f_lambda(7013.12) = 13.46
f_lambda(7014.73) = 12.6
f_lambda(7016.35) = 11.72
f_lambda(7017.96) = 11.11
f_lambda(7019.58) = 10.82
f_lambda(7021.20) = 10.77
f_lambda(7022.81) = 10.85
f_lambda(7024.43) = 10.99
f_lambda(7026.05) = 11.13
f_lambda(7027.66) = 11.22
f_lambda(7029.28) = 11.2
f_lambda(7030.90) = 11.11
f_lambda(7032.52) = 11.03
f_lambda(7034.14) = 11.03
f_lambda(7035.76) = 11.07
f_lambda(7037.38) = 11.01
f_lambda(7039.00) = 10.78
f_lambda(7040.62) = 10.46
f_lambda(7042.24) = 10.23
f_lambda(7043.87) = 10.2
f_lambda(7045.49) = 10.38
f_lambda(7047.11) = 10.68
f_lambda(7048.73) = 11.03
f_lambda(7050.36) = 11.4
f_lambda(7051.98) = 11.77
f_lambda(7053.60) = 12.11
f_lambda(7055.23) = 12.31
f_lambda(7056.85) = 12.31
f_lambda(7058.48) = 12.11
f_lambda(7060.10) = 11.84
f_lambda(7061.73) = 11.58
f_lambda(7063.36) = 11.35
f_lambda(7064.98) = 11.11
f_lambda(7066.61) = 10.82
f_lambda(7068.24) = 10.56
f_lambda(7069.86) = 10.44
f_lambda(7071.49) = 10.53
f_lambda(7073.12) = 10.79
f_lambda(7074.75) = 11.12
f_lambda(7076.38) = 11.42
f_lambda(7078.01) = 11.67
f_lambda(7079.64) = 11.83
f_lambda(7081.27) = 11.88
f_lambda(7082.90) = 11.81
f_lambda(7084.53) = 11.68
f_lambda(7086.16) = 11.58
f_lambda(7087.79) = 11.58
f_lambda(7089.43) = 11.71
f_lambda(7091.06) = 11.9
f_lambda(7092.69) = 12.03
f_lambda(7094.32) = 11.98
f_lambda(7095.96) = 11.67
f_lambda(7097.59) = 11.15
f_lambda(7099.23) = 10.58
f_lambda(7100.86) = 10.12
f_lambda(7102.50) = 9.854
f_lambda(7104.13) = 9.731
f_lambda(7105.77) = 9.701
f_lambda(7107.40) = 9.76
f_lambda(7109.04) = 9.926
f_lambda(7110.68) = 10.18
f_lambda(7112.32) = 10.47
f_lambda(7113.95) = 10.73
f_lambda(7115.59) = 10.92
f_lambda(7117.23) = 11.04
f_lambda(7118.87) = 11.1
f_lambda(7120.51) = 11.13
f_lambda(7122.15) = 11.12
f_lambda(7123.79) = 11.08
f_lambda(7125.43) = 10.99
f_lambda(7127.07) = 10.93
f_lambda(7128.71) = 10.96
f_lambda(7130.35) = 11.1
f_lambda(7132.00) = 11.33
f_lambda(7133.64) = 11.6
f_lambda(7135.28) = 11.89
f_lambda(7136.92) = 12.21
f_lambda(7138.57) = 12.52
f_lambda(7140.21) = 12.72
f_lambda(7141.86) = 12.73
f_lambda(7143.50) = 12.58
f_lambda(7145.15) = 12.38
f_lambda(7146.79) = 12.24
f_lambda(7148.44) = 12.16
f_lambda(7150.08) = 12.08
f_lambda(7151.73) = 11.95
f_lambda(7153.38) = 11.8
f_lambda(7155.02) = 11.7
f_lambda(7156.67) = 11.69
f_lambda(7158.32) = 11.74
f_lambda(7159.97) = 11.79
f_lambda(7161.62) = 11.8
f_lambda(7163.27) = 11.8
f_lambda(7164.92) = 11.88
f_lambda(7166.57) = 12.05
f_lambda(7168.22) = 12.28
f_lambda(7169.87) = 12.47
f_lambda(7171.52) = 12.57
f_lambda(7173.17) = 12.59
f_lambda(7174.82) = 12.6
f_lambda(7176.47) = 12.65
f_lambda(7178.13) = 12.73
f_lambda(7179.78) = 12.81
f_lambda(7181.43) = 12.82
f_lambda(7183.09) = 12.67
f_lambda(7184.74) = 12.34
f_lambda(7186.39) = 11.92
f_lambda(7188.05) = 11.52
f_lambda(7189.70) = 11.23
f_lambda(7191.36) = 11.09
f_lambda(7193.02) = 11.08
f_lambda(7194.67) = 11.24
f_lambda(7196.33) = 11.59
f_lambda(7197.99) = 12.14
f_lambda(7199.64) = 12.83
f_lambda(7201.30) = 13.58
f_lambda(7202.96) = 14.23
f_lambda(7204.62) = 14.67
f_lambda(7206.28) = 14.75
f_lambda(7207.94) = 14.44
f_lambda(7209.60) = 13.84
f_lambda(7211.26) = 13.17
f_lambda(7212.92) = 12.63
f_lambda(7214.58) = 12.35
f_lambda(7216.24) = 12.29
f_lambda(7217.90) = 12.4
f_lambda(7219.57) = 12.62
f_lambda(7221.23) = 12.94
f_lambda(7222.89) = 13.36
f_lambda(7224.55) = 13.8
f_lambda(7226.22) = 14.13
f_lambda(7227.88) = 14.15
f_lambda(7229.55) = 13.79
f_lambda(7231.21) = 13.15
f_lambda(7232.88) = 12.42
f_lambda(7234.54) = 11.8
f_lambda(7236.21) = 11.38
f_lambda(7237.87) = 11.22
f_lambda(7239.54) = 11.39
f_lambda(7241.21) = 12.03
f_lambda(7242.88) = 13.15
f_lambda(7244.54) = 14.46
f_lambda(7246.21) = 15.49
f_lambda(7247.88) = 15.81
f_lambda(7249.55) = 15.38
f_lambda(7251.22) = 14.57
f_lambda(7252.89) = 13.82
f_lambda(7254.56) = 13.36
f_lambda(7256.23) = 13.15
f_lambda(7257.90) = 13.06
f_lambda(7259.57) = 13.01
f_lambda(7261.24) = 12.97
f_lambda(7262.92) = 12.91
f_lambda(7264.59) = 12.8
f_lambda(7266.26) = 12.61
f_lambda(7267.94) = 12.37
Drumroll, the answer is 1.2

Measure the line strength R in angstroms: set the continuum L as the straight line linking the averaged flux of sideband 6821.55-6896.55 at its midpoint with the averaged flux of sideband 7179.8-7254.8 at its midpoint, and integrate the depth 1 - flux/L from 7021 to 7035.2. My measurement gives 1.85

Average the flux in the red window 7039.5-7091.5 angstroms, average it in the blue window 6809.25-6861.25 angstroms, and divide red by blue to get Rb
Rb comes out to 0.9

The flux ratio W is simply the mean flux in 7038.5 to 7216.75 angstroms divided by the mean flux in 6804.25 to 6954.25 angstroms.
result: 0.94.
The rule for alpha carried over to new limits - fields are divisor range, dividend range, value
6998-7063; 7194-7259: 1.20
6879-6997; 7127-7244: 1.11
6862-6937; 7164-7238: 1.14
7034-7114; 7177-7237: 1.20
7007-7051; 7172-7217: 1.16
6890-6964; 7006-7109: 0.96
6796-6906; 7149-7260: 1.15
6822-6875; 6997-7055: 0.96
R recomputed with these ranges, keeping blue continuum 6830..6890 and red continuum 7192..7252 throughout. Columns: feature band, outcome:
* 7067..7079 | 1.8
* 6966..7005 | 3.6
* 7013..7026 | 1.4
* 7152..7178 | 1.9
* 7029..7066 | 4.7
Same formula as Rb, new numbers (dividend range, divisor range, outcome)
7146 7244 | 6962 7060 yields 1.08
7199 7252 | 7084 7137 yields 1.22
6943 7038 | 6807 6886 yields 0.95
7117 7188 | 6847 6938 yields 0.98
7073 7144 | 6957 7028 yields 0.95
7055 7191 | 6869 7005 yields 0.96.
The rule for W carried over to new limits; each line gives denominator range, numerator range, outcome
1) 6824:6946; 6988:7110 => 0.93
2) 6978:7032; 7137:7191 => 1.02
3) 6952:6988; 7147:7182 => 1.04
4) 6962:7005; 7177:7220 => 1.10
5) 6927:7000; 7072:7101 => 0.96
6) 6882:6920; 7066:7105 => 0.93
